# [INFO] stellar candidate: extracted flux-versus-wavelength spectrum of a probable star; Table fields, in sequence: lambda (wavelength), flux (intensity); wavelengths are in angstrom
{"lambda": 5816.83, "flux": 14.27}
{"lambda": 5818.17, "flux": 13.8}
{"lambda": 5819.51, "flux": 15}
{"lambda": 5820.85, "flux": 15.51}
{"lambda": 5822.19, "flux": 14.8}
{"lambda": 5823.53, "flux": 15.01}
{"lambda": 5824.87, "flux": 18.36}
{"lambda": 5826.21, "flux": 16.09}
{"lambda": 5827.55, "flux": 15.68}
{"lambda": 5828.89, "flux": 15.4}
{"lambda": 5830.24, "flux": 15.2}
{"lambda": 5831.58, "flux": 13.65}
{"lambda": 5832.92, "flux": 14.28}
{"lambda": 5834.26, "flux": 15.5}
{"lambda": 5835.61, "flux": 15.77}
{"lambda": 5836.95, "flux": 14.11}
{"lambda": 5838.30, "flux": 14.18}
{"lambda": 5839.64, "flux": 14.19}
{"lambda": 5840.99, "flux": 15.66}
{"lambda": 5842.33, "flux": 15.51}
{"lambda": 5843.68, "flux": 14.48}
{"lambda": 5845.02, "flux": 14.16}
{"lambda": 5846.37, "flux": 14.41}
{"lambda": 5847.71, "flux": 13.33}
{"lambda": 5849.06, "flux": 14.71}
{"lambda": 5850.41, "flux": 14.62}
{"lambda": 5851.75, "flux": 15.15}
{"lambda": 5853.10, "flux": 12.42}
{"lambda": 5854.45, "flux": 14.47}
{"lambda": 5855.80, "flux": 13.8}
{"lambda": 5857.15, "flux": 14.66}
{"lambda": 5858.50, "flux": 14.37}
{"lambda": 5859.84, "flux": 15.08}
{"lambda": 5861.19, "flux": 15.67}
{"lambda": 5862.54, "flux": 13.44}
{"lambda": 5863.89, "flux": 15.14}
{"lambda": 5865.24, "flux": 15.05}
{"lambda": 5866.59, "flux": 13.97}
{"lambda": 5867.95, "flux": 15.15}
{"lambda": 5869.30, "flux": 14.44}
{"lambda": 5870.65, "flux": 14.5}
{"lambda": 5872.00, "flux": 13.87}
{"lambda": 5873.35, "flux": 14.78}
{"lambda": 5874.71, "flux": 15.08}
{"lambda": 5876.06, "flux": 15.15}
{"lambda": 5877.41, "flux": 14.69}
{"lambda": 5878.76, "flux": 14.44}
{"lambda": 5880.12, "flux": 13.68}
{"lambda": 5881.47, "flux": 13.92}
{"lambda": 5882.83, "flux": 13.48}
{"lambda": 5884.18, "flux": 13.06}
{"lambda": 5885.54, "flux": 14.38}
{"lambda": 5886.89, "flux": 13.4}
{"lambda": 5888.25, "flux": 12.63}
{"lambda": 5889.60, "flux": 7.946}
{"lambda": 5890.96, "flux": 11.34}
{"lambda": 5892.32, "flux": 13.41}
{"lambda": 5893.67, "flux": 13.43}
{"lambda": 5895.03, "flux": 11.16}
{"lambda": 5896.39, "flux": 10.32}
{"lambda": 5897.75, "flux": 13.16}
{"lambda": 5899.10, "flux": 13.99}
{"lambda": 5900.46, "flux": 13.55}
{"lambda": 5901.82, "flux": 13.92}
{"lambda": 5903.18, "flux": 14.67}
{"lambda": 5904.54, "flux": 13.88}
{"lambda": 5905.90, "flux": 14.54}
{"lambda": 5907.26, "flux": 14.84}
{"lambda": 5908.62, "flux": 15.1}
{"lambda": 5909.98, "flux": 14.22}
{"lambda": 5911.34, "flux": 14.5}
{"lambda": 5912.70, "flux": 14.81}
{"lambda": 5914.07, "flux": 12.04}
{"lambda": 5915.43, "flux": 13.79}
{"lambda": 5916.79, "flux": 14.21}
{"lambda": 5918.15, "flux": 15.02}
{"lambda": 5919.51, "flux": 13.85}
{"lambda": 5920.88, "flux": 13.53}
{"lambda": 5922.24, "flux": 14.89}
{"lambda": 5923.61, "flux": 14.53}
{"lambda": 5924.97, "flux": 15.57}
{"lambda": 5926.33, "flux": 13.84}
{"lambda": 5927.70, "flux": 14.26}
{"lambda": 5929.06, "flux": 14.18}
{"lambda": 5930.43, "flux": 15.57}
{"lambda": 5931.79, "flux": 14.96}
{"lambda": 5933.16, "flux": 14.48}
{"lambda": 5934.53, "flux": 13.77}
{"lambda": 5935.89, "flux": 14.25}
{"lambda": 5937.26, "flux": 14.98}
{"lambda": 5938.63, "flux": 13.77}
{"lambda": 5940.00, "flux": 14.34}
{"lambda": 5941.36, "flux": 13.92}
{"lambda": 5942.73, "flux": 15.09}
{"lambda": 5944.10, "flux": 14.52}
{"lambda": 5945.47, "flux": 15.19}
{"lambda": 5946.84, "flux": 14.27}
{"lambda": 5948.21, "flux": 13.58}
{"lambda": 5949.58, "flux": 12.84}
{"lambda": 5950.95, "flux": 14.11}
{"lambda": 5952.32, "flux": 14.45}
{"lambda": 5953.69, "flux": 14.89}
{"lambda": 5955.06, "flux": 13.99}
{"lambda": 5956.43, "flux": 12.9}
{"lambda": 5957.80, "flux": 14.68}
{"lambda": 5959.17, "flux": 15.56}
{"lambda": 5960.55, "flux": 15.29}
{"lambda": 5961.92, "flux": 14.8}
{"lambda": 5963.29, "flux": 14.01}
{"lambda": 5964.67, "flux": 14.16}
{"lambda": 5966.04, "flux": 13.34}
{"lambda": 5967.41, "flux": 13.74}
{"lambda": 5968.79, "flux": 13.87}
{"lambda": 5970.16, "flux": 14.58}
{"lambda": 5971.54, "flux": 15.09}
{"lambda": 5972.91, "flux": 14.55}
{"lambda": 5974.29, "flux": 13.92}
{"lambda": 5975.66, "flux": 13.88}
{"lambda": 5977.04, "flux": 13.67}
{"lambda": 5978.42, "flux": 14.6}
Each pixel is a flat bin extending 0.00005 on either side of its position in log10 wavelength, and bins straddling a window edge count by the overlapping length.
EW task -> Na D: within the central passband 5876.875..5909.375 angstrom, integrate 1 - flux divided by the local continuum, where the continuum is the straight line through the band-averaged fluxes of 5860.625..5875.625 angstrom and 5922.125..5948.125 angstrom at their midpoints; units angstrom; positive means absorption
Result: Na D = 2.9 angstrom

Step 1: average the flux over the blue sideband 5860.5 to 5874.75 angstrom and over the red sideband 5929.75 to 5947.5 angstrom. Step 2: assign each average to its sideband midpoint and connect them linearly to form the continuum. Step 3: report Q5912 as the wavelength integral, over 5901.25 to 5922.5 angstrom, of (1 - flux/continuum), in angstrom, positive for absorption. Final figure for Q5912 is 0.5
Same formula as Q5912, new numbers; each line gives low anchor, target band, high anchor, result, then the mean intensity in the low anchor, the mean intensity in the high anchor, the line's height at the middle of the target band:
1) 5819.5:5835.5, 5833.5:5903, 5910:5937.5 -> 4.6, 15.4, 14.3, 15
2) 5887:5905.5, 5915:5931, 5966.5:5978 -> -1.6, 12.6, 14.2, 13.2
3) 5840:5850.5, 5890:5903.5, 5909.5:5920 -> 1.4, 14.6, 14.1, 14.2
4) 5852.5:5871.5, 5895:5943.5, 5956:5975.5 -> 0.8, 14.4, 14.3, 14.4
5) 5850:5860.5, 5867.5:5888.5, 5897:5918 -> 0.1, 14.3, 14.1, 14.2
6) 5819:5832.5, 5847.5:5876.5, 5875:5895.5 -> -1.0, 15.5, 13.1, 14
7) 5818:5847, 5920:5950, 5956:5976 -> 0.2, 15.1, 14.3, 14.5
